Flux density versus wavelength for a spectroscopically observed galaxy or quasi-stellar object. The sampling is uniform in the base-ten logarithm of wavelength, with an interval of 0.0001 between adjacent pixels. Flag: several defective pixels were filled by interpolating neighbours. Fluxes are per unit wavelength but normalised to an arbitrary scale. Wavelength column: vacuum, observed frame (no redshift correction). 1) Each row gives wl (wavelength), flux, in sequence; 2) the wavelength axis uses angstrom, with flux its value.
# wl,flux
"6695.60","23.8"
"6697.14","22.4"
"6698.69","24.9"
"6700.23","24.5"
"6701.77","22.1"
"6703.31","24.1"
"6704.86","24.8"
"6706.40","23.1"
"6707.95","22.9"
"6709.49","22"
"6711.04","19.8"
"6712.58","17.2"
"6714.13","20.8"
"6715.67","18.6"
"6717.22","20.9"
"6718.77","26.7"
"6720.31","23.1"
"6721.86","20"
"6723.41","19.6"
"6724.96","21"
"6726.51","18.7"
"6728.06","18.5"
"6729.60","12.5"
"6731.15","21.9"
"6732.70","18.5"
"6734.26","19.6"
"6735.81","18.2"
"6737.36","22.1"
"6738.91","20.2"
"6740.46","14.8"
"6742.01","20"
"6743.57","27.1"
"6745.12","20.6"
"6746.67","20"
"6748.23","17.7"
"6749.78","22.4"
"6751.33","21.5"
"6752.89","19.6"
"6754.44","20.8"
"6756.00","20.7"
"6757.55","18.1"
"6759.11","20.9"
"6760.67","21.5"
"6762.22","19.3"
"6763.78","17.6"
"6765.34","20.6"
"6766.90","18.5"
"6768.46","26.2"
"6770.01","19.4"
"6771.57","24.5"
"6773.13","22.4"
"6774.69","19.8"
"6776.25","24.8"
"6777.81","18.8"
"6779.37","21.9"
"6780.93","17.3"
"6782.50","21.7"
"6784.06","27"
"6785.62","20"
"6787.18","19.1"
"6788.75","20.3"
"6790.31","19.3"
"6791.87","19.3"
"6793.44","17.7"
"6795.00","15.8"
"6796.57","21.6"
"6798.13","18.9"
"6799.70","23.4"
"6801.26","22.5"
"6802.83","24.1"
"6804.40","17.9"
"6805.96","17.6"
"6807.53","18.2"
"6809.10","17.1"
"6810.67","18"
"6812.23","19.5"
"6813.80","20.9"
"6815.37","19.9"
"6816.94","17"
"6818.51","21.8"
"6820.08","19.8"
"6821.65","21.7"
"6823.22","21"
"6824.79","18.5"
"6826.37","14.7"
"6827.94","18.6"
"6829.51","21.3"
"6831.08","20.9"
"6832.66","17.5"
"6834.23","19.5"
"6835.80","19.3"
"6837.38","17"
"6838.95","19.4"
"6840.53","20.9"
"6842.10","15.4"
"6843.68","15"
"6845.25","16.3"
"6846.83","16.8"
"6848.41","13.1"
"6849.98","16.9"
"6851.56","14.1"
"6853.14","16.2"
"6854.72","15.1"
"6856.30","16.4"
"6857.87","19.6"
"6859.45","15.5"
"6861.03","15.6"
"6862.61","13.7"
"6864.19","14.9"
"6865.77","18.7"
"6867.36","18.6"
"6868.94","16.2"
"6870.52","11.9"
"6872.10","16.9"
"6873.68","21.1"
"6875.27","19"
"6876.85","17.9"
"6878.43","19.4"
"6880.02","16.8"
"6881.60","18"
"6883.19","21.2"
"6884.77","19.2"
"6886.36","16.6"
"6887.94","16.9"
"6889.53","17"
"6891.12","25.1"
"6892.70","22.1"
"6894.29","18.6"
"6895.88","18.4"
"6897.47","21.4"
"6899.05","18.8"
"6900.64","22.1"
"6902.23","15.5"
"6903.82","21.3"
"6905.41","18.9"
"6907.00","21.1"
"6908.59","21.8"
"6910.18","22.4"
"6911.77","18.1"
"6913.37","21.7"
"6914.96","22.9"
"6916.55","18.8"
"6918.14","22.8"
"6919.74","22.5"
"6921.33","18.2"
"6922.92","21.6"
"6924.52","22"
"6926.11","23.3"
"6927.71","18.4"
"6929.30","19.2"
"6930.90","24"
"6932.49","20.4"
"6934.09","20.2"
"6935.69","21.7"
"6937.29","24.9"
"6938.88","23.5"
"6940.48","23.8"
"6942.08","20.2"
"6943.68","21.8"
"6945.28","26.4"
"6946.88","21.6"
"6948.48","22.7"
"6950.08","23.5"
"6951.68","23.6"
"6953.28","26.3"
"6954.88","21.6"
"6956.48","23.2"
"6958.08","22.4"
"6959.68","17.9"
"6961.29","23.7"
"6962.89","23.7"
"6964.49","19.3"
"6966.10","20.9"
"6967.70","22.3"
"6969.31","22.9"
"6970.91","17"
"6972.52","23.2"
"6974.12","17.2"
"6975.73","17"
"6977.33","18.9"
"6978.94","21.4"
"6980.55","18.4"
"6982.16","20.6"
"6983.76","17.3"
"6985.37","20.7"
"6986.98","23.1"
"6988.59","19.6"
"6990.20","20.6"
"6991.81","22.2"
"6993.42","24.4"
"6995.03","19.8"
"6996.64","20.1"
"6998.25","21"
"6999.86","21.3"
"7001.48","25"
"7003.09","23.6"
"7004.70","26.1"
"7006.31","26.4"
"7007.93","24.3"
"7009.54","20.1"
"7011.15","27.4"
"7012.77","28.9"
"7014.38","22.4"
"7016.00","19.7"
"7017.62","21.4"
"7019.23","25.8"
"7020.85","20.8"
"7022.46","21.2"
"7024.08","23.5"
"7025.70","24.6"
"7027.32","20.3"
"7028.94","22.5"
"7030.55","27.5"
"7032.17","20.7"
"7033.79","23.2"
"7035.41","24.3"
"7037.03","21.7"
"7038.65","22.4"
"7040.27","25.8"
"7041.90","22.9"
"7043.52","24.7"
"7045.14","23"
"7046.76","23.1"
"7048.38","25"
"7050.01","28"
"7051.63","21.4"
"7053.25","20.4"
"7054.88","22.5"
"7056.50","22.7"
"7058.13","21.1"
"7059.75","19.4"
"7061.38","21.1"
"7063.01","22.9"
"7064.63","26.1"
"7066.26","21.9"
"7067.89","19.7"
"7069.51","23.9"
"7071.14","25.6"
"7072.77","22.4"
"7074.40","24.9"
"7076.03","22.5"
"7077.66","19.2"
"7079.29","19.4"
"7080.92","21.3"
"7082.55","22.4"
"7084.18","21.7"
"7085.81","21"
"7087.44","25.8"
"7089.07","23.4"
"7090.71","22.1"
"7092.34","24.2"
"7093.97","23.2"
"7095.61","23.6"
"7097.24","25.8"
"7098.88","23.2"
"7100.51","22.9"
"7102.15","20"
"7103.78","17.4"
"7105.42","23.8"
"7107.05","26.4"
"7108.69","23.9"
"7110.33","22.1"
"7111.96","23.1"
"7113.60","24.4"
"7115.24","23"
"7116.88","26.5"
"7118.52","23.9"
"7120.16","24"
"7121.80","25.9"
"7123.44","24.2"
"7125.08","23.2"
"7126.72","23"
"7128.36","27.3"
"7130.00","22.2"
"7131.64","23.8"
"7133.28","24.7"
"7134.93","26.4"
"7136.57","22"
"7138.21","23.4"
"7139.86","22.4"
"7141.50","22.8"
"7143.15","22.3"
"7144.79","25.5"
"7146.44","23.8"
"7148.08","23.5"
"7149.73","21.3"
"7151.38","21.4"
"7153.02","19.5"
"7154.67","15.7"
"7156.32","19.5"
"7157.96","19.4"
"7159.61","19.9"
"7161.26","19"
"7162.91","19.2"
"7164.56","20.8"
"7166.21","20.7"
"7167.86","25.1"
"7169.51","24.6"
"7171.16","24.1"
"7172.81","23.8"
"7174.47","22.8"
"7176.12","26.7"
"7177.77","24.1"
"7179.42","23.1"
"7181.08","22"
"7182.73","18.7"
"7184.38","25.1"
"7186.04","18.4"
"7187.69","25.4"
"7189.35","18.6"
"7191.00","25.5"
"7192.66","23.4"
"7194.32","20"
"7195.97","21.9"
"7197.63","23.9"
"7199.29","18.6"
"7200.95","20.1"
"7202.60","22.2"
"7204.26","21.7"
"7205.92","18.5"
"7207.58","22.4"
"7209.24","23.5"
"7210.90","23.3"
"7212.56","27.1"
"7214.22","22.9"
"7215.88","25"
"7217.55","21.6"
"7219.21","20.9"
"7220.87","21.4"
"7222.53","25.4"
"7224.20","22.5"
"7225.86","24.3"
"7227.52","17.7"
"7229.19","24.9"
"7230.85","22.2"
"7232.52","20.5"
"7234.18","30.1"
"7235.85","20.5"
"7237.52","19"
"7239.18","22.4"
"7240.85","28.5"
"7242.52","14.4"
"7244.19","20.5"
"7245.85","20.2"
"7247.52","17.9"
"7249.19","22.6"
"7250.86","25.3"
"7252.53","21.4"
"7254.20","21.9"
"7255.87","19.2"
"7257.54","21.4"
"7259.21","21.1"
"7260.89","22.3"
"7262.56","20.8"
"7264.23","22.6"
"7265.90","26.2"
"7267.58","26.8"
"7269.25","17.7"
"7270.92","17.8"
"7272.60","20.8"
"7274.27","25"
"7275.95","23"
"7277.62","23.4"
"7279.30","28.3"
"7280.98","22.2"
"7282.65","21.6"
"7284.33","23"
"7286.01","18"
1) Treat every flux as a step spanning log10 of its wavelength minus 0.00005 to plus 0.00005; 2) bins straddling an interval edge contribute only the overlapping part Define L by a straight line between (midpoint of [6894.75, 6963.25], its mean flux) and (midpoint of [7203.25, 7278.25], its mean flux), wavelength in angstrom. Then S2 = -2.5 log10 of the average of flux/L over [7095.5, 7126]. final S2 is -0.08 mag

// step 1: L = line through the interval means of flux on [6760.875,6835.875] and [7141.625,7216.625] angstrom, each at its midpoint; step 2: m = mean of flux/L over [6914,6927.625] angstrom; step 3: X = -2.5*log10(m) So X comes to -0.03 mag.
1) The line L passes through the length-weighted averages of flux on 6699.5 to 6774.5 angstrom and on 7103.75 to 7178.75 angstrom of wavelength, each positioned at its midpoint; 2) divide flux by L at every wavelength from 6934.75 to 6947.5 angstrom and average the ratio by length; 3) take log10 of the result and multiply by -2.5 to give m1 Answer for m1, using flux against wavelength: -0.05 mag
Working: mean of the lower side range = 20.7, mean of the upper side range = 22.9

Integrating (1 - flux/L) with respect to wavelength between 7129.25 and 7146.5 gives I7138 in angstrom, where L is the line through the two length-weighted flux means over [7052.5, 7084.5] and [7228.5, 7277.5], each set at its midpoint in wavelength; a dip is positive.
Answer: -1.2 angstrom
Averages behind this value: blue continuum 22.1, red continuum 22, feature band 23.6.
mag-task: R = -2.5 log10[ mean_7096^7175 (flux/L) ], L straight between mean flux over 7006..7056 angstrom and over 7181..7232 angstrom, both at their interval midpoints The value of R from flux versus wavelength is -0.004 mag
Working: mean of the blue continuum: 23.4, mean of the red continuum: 22.2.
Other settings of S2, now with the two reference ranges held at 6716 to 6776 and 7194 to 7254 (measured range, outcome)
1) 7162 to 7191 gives -0.03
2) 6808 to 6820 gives 0.08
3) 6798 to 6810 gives 0.03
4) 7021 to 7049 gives -0.09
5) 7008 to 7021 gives -0.10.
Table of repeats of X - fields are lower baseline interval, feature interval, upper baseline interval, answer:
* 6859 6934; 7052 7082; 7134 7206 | -0.05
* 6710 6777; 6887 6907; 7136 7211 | 0.07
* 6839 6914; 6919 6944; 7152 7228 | -0.15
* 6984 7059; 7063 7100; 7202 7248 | -0.01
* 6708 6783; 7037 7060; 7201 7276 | -0.08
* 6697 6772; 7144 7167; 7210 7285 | 0.07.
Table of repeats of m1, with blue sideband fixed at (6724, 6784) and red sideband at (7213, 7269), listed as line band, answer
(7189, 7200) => 0.01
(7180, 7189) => 0.01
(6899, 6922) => 0.02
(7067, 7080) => -0.03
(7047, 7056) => -0.09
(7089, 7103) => -0.07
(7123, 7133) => -0.10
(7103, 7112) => -0.05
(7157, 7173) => 0.02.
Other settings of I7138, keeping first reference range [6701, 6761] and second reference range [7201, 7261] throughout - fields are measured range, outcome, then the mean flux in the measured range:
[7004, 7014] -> -1.9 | 25.4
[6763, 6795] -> 0.0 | 20.7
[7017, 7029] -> -0.6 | 22.5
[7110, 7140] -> -3.1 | 24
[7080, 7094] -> -0.7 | 22.8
